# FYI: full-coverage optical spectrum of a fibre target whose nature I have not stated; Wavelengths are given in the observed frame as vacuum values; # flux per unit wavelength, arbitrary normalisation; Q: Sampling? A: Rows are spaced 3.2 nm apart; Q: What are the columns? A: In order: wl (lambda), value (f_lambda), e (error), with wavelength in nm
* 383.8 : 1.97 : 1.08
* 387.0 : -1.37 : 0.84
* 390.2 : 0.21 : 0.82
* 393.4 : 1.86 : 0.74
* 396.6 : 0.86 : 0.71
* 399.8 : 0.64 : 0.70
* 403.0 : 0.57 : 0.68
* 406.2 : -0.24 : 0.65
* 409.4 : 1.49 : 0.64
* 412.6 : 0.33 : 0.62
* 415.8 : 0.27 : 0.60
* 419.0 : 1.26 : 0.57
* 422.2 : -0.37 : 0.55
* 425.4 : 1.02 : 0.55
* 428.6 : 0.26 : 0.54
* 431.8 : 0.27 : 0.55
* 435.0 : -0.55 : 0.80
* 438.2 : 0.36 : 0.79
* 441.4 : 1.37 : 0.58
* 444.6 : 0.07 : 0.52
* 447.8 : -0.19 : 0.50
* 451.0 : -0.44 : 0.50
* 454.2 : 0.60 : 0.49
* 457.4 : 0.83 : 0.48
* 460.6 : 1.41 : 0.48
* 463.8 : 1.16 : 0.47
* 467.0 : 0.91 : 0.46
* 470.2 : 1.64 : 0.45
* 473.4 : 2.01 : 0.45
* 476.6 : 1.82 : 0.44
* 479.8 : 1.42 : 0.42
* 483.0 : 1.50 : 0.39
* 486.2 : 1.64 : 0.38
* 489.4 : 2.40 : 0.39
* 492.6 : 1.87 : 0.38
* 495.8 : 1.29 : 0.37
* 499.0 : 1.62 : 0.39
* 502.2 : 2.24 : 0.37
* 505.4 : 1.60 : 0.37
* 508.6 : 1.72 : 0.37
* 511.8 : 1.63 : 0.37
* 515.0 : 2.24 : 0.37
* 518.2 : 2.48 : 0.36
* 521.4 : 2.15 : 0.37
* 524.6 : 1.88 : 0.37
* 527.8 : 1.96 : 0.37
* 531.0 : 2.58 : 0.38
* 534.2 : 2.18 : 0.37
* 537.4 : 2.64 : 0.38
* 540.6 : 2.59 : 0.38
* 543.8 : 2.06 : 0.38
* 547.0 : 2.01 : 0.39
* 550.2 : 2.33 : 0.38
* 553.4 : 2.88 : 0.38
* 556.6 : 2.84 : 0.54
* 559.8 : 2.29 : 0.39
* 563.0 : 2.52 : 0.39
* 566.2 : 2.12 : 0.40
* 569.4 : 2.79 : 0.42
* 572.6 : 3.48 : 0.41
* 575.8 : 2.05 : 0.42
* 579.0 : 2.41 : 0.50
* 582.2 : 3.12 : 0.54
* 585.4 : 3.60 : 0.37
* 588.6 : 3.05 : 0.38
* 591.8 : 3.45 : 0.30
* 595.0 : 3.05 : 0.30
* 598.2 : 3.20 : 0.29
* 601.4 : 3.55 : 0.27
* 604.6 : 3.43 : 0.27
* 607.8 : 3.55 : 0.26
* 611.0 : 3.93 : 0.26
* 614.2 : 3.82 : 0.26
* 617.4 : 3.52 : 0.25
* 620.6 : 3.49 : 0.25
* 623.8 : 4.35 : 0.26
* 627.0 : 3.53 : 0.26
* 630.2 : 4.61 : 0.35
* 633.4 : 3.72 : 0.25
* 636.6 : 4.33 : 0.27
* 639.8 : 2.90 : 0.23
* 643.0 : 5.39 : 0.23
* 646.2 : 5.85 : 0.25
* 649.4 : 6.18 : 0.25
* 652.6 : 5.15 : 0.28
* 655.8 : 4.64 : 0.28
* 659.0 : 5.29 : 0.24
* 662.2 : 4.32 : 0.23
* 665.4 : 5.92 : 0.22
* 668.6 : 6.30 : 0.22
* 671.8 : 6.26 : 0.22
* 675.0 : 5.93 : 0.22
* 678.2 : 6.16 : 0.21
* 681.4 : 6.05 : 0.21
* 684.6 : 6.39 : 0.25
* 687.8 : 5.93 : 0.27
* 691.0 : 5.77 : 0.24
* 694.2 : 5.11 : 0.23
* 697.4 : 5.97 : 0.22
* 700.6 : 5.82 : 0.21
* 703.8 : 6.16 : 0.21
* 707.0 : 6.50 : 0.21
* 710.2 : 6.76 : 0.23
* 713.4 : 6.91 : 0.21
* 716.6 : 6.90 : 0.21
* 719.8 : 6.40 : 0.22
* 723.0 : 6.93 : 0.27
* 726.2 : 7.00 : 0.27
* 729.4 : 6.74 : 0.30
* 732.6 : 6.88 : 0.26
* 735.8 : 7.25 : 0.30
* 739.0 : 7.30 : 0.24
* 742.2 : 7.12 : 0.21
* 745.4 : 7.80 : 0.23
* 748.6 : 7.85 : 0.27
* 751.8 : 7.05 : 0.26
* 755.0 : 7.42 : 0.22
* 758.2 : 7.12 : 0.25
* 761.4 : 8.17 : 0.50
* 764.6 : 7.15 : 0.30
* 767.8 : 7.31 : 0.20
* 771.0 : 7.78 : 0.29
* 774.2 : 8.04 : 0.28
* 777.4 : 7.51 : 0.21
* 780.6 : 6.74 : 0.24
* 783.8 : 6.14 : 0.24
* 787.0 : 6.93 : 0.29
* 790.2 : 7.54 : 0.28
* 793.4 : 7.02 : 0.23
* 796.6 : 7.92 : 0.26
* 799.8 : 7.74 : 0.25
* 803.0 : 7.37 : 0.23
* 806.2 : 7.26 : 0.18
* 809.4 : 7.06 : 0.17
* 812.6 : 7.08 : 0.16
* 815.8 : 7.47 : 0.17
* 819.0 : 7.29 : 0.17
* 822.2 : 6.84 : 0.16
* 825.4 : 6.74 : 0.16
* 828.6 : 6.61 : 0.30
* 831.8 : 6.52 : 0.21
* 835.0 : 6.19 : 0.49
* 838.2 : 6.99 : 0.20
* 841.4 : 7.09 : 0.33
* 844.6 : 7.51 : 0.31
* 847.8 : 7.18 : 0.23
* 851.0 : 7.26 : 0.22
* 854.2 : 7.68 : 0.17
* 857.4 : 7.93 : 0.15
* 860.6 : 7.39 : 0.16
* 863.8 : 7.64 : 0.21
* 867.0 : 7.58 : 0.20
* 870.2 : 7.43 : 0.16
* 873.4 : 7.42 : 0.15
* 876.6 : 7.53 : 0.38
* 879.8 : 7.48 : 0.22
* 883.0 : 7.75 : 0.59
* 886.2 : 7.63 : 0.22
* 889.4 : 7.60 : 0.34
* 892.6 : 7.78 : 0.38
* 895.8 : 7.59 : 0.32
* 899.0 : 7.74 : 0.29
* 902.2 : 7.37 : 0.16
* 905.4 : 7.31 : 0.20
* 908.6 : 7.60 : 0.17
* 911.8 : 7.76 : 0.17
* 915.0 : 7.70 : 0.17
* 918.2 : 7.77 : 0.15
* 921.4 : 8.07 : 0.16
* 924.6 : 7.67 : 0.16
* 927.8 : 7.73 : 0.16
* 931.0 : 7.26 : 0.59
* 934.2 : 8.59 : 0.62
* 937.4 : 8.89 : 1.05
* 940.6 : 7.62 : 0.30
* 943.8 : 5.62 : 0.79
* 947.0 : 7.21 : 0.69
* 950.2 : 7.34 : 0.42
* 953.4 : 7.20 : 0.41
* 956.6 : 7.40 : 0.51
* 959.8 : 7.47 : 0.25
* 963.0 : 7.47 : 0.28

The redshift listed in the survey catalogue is 0.612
